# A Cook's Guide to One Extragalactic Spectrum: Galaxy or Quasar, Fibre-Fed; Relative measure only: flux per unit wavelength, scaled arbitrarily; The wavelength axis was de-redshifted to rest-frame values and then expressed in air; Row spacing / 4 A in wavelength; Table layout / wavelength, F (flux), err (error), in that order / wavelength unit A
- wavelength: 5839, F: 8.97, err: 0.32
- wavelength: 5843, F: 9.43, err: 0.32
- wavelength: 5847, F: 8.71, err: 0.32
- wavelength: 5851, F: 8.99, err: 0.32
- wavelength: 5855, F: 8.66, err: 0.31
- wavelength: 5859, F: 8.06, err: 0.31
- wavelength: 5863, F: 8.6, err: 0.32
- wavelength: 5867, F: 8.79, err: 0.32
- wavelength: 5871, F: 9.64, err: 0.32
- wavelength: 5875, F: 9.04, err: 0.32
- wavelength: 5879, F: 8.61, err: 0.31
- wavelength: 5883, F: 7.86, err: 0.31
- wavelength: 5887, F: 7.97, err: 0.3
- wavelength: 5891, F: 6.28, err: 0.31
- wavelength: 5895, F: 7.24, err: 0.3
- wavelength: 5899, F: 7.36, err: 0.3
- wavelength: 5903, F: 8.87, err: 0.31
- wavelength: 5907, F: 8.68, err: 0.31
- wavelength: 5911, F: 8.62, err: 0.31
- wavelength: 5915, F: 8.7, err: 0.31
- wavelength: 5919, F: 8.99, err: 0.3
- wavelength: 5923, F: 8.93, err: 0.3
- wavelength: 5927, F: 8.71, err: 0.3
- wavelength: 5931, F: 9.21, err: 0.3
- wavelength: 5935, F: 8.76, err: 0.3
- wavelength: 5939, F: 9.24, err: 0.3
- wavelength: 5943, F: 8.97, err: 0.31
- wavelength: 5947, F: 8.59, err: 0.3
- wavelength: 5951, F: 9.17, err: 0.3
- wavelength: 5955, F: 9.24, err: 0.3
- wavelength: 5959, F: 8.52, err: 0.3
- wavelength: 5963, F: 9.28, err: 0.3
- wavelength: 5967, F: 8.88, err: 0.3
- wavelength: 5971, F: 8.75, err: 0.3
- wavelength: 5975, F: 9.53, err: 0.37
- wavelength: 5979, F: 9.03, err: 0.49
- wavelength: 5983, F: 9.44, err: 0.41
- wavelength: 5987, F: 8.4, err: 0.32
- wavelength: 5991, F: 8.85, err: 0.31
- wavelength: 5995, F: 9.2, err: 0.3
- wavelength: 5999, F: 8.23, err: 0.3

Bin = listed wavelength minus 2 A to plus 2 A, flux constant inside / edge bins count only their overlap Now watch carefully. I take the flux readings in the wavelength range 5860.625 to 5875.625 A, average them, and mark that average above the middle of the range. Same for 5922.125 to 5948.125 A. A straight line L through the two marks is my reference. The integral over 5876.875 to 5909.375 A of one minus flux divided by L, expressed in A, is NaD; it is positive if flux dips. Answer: 4.0 A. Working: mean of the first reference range 8.99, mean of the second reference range 8.93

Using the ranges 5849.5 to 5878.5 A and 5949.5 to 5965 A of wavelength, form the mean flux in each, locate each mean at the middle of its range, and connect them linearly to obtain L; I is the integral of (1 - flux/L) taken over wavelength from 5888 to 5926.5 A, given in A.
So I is 3.12 A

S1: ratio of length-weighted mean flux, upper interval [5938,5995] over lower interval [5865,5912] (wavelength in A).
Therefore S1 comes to 1.09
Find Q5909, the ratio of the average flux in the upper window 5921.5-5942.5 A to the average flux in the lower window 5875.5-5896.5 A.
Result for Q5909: 1.16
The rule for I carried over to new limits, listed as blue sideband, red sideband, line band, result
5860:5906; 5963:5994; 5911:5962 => -1.5 A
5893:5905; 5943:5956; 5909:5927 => -1.2 A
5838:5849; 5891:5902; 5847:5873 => -0.9 A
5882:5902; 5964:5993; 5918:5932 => -1.6 A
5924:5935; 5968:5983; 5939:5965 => 0.1 A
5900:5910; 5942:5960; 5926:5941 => -0.3 A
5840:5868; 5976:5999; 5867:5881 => -0.4 A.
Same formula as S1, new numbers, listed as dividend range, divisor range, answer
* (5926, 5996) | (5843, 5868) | 1.03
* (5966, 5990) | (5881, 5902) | 1.21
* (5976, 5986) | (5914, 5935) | 1.03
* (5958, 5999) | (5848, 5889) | 1.04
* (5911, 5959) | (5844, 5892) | 1.05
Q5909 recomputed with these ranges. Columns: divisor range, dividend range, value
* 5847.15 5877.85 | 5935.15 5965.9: 1.02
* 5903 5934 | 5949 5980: 1.02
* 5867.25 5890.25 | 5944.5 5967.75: 1.05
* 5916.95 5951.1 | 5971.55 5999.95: 1.00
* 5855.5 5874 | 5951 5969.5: 1.02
